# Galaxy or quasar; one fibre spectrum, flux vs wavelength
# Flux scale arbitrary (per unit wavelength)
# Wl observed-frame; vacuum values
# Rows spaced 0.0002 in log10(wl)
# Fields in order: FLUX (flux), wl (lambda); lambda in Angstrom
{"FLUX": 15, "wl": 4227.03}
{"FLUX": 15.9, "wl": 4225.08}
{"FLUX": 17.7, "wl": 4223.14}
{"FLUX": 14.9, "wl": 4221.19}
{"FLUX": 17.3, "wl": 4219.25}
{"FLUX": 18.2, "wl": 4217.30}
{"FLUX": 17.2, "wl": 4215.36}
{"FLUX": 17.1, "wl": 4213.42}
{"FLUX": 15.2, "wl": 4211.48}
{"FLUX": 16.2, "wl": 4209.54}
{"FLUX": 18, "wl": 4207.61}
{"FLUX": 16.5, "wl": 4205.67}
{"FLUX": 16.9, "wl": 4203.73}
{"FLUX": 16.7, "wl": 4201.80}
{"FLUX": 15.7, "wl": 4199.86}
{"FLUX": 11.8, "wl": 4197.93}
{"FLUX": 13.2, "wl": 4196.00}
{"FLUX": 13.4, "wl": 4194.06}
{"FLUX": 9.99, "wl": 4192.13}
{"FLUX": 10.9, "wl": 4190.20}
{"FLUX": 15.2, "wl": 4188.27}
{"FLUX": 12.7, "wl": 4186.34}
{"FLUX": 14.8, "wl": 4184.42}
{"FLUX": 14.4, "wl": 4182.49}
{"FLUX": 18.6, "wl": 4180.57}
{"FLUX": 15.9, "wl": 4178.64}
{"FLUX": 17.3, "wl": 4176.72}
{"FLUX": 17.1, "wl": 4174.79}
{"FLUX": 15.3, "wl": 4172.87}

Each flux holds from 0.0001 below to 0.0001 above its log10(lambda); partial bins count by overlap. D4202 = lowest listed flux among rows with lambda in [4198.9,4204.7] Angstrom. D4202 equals 15.7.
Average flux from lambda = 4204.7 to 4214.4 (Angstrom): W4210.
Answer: 16.6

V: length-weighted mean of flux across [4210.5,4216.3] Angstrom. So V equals 16.5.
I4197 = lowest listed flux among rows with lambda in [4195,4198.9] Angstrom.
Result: 11.8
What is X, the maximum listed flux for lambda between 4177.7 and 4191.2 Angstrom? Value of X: 18.6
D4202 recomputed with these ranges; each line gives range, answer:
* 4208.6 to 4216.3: 15.2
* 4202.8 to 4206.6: 16.5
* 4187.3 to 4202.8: 9.99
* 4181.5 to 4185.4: 14.4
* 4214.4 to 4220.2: 17.2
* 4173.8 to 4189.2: 12.7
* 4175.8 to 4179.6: 15.9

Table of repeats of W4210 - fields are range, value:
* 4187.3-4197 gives 12.5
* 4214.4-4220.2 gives 17.6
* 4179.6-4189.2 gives 15.1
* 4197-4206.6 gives 15.5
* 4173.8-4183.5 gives 16.6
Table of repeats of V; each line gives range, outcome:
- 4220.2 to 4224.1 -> 16.3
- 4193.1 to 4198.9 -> 12.8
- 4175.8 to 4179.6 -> 16.6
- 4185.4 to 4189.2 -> 13.9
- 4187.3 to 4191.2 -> 13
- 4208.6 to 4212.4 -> 15.7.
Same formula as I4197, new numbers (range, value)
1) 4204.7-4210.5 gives 16.2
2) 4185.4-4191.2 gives 10.9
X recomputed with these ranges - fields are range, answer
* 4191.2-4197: 13.4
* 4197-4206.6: 16.9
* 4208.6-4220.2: 18.2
